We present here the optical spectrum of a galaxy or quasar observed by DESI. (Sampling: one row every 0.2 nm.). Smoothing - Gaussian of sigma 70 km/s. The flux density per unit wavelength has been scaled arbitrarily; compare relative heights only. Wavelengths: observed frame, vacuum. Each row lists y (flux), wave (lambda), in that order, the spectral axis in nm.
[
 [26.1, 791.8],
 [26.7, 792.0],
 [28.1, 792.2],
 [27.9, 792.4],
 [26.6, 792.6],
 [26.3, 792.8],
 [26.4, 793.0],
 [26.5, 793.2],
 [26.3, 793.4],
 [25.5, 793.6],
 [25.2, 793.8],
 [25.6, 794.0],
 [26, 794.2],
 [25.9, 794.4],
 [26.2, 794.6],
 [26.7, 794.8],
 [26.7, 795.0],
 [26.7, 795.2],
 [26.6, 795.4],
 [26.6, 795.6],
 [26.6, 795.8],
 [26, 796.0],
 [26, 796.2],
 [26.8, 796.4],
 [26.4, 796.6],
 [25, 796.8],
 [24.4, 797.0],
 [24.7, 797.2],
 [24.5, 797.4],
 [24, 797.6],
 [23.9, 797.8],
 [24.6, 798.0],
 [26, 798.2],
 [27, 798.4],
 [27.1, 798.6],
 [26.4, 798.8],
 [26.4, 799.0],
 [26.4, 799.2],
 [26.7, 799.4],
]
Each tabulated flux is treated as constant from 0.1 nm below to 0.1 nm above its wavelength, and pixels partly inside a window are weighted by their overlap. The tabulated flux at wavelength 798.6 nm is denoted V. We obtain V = 27.1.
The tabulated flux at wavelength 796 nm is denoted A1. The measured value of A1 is 26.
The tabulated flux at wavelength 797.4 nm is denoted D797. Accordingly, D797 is 24.5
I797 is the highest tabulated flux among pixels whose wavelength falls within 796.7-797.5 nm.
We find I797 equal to 25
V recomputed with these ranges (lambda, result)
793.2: 26.5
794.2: 26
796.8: 25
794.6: 26.2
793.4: 26.3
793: 26.4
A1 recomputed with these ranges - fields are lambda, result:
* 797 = 24.4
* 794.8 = 26.7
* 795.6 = 26.6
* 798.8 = 26.4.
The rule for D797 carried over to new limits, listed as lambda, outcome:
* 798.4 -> 27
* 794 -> 25.6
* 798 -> 24.6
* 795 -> 26.7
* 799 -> 26.4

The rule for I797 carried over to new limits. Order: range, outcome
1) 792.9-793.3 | 26.5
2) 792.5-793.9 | 26.6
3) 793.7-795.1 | 26.7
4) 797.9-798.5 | 27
